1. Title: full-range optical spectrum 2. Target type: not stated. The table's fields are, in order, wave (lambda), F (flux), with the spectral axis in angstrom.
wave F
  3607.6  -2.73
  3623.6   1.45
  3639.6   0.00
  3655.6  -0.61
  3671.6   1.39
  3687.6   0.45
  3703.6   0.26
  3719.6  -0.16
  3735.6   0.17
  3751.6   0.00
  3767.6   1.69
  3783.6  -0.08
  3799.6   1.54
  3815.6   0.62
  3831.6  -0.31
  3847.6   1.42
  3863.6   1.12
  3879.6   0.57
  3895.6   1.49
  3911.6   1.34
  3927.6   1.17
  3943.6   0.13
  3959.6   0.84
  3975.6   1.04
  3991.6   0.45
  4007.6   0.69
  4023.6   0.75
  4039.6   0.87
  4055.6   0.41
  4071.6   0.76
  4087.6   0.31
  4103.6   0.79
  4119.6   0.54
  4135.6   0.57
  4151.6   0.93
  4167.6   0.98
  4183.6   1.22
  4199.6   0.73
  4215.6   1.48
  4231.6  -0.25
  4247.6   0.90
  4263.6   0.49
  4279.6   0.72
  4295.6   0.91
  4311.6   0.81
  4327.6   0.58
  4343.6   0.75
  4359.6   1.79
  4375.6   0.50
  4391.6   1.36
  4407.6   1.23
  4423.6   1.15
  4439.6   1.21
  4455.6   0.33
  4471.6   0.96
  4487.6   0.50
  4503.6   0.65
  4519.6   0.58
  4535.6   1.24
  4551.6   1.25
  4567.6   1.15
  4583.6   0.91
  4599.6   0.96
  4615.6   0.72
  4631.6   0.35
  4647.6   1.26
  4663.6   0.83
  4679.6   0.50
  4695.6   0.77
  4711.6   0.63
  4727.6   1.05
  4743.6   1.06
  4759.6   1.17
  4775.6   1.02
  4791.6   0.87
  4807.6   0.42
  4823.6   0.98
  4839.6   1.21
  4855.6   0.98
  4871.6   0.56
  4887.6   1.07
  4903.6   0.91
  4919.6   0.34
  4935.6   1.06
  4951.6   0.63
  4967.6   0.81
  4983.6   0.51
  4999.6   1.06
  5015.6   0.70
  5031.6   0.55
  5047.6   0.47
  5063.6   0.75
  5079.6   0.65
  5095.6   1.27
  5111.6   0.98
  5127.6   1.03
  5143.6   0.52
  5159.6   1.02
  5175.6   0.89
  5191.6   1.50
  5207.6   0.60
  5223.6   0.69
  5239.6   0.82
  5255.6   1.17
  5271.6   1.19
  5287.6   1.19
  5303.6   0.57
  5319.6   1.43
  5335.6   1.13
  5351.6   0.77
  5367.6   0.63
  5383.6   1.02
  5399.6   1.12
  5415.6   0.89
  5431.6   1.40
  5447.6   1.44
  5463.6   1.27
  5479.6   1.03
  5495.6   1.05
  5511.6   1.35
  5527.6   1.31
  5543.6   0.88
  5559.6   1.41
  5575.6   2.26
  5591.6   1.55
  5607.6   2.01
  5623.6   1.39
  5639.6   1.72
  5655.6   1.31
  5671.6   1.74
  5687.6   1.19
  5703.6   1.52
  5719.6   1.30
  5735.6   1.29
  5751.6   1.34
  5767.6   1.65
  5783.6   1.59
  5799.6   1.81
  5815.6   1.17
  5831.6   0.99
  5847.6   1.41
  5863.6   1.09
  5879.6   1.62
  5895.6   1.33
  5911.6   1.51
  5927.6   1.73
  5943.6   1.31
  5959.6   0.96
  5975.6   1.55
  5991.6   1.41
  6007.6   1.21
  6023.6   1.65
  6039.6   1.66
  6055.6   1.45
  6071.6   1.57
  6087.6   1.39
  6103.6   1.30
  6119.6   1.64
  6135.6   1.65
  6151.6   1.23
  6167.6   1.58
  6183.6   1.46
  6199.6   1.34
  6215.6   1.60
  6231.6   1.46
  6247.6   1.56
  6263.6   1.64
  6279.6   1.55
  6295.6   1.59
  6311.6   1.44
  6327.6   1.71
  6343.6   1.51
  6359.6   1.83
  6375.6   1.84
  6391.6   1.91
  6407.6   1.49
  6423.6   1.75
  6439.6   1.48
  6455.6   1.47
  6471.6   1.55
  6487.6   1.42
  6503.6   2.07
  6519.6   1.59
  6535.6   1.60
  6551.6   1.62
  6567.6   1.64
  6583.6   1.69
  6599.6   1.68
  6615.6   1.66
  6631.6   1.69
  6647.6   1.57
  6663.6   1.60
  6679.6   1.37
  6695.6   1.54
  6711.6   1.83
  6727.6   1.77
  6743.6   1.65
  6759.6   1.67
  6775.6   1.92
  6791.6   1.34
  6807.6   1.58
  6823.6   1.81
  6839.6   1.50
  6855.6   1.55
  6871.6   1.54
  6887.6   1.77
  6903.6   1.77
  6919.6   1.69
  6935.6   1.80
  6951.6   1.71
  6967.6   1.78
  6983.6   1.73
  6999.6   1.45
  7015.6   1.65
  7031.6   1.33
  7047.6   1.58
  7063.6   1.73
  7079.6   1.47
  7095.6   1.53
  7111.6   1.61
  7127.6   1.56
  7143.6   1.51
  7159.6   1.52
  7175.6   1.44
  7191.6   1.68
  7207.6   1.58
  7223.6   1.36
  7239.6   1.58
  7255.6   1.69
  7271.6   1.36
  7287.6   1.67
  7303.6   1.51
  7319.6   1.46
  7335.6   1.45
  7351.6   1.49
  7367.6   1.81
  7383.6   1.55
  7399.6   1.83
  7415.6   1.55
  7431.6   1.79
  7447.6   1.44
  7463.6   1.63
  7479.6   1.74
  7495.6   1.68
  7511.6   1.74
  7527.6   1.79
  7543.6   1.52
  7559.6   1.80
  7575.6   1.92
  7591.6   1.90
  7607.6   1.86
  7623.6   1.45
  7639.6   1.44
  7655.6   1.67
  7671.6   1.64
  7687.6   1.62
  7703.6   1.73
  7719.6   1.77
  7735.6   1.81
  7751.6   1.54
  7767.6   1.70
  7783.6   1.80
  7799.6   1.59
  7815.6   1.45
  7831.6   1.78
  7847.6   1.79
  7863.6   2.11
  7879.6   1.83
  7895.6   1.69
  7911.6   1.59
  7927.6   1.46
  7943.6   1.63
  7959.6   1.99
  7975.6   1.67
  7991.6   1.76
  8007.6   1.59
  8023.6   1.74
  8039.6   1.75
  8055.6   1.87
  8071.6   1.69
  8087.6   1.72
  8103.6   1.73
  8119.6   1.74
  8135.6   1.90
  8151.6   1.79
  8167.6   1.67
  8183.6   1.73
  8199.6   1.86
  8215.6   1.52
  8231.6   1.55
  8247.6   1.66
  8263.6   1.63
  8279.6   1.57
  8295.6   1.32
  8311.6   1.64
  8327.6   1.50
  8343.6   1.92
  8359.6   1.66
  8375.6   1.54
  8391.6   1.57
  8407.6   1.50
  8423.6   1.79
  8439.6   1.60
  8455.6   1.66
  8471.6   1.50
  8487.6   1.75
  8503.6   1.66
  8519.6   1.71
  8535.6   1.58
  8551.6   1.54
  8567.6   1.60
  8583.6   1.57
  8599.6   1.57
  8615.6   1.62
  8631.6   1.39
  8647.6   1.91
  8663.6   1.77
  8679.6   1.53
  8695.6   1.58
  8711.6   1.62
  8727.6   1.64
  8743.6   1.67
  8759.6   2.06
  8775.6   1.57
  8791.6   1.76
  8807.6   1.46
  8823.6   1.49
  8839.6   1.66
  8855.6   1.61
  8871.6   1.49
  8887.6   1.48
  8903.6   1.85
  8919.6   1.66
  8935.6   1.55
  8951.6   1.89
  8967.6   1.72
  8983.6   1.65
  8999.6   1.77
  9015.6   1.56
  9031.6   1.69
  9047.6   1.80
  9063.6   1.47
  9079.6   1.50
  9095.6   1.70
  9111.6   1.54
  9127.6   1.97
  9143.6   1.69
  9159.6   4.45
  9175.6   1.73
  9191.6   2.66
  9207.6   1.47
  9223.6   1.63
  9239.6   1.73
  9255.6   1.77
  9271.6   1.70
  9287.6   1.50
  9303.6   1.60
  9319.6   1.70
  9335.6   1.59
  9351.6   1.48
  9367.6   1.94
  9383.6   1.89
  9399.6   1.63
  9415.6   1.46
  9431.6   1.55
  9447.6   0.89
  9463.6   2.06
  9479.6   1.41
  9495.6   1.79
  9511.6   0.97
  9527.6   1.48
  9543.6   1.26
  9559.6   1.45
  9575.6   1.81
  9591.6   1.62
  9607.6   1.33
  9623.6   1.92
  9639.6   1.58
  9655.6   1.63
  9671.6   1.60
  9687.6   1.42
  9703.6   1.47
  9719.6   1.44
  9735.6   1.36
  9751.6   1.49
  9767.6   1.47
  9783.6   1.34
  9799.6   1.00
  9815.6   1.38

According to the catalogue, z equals 0.39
